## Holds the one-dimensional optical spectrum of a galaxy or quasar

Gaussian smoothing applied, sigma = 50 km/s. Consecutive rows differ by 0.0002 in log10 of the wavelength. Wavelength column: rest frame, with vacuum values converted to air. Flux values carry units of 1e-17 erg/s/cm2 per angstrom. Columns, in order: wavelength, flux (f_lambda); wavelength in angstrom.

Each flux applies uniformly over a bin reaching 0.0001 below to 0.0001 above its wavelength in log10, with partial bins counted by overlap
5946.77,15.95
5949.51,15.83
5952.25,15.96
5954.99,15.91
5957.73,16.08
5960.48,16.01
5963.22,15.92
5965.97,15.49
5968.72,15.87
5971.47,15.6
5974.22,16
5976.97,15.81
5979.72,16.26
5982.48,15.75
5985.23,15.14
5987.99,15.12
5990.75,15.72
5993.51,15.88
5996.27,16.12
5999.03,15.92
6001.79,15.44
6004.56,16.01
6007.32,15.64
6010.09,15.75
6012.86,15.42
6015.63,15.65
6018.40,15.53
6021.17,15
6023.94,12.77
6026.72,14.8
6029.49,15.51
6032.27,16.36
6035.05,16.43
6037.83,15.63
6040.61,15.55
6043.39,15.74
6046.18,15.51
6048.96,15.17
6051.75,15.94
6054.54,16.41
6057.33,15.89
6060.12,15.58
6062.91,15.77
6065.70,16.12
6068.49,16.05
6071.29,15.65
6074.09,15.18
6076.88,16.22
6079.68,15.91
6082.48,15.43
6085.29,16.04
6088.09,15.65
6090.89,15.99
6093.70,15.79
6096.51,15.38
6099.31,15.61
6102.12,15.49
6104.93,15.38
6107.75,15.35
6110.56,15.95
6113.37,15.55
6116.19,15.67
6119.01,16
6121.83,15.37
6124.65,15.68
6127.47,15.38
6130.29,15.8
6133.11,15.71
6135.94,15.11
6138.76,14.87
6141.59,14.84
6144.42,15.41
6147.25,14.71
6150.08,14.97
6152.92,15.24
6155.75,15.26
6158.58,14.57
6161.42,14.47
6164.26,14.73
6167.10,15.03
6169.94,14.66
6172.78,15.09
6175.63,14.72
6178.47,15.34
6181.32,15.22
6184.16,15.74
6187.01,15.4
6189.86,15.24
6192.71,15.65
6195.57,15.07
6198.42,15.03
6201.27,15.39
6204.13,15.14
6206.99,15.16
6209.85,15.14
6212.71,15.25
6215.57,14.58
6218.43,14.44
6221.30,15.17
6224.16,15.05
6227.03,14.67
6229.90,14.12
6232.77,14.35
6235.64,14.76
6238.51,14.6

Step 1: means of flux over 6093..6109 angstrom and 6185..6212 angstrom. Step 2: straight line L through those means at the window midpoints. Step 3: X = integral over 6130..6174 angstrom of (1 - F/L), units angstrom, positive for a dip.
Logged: 1.02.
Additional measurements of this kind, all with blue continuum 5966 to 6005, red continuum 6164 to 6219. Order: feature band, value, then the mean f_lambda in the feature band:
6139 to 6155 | 0.2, 15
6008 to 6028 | 0.8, 15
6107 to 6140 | -0.5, 15.5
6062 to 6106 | -0.8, 15.7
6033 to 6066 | -0.6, 15.8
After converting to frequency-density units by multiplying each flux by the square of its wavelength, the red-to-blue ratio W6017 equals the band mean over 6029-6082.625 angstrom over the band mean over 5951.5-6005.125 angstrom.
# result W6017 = 1.0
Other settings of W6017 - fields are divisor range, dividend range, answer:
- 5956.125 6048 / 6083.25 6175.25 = 1.02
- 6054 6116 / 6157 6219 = 0.99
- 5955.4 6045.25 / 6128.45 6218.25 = 1.02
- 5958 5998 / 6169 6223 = 1.03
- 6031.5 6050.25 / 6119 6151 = 1.00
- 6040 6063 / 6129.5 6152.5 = 0.99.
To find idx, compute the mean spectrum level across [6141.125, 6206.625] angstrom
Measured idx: 15.1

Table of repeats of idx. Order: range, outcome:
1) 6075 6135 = 15.7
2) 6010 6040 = 15.3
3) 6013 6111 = 15.6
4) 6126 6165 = 15.1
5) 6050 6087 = 15.9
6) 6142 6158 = 15.1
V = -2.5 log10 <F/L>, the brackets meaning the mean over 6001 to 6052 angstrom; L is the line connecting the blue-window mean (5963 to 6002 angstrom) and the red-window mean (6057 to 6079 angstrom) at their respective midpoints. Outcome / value 0.02 mag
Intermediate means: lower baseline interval 15.7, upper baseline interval 15.8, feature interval 15.5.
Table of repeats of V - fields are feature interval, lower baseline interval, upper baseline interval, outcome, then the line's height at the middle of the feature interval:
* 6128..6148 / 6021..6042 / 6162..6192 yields -0.01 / 15.2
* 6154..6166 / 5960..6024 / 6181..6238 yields 0.03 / 15.2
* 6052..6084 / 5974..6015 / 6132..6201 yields -0.03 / 15.5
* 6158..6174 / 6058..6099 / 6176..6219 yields 0.04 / 15.3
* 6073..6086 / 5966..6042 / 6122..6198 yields -0.03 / 15.4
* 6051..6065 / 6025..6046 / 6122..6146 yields -0.02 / 15.6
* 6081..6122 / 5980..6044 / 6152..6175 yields -0.04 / 15.1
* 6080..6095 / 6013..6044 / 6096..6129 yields -0.02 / 15.5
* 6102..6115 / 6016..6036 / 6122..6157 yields -0.02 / 15.2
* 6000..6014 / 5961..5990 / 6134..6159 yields -0.01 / 15.6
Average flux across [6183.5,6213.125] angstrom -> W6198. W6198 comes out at 15.3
